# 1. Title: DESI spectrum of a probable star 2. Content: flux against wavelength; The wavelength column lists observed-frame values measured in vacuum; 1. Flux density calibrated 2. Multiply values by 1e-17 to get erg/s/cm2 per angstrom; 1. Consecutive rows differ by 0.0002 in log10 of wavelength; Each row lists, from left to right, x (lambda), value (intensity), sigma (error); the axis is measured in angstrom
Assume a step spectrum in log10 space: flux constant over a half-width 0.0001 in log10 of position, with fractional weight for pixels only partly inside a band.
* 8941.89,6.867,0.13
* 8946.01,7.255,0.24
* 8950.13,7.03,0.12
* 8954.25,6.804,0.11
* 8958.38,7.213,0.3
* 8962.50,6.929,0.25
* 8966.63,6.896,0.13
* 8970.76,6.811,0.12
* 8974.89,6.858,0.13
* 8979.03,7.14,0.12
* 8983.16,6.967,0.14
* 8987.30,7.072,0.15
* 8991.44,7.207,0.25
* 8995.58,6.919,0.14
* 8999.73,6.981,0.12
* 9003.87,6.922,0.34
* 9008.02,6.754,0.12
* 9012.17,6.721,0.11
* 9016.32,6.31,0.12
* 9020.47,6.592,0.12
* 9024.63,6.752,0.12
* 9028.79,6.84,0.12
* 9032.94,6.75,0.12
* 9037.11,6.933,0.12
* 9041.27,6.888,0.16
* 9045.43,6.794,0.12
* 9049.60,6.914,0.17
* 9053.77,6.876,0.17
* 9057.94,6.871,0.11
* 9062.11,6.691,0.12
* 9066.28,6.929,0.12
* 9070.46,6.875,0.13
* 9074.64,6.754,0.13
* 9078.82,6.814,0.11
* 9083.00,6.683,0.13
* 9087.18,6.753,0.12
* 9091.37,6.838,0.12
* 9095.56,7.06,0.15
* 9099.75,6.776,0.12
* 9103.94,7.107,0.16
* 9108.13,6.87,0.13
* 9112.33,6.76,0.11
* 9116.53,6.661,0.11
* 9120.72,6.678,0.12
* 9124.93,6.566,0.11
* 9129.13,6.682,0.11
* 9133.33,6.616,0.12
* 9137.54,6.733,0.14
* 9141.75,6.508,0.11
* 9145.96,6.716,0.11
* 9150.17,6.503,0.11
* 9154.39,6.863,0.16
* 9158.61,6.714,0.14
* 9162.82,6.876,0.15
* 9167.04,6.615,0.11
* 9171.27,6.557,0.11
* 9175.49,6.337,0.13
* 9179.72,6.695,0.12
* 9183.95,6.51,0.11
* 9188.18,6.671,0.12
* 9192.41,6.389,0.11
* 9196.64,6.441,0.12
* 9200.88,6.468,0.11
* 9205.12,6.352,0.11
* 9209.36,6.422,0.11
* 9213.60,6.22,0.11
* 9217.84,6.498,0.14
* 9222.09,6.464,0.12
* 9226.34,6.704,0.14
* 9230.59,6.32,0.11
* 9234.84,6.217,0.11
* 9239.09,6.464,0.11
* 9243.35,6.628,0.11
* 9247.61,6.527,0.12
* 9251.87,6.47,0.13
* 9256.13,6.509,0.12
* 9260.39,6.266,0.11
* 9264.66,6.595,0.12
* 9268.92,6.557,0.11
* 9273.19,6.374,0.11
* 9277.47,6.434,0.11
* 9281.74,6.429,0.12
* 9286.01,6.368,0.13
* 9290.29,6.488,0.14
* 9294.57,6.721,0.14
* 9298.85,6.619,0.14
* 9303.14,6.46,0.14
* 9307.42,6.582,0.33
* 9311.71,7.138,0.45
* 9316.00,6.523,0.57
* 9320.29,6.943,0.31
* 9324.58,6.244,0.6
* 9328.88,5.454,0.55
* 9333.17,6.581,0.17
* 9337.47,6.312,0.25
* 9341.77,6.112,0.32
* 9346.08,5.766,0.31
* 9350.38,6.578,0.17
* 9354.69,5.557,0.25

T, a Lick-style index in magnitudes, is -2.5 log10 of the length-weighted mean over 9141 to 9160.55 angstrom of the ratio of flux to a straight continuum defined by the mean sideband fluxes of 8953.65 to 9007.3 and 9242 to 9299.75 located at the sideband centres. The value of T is 0.00 mag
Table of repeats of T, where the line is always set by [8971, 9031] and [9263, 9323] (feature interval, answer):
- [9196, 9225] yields 0.04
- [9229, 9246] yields 0.04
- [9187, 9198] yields 0.03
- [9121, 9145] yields 0.02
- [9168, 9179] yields 0.03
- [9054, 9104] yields -0.01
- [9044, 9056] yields -0.01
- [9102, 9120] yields -0.01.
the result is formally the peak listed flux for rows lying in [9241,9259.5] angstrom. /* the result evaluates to 6.628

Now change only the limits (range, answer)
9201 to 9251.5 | 6.704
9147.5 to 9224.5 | 6.876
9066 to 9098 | 7.06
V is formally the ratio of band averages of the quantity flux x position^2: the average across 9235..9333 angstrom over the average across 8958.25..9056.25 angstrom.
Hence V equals 1.00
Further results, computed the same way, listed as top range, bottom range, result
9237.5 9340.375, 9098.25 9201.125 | 1.00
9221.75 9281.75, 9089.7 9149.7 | 0.99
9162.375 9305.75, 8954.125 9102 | 0.99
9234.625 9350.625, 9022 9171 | 0.99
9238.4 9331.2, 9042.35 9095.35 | 1.00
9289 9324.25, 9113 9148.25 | 1.04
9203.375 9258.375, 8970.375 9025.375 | 0.99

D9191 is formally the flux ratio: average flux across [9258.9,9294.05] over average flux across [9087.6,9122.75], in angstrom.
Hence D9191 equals 0.9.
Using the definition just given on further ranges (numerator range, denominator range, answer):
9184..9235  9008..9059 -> 0.95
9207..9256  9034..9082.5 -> 0.94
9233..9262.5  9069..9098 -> 0.94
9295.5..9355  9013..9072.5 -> 0.94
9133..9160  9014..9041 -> 0.99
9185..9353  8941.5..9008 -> 0.92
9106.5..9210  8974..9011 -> 0.95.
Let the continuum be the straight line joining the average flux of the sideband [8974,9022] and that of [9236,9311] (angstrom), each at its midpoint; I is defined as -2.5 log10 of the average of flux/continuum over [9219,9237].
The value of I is 0.023 mag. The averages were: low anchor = 6.87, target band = 6.43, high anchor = 6.51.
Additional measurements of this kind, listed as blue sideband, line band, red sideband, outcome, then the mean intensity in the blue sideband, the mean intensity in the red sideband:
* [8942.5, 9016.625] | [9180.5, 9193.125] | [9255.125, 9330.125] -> 0.01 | 6.95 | 6.5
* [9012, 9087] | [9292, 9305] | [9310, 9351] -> -0.03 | 6.78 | 6.35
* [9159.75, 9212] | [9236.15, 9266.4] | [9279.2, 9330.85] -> 0.00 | 6.53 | 6.5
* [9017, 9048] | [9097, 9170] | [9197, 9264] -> -0.02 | 6.77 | 6.44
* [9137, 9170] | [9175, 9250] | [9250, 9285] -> 0.02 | 6.68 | 6.45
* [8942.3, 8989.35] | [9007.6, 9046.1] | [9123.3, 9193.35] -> 0.02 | 6.99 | 6.63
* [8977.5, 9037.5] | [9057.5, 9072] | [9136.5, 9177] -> -0.01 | 6.85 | 6.64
